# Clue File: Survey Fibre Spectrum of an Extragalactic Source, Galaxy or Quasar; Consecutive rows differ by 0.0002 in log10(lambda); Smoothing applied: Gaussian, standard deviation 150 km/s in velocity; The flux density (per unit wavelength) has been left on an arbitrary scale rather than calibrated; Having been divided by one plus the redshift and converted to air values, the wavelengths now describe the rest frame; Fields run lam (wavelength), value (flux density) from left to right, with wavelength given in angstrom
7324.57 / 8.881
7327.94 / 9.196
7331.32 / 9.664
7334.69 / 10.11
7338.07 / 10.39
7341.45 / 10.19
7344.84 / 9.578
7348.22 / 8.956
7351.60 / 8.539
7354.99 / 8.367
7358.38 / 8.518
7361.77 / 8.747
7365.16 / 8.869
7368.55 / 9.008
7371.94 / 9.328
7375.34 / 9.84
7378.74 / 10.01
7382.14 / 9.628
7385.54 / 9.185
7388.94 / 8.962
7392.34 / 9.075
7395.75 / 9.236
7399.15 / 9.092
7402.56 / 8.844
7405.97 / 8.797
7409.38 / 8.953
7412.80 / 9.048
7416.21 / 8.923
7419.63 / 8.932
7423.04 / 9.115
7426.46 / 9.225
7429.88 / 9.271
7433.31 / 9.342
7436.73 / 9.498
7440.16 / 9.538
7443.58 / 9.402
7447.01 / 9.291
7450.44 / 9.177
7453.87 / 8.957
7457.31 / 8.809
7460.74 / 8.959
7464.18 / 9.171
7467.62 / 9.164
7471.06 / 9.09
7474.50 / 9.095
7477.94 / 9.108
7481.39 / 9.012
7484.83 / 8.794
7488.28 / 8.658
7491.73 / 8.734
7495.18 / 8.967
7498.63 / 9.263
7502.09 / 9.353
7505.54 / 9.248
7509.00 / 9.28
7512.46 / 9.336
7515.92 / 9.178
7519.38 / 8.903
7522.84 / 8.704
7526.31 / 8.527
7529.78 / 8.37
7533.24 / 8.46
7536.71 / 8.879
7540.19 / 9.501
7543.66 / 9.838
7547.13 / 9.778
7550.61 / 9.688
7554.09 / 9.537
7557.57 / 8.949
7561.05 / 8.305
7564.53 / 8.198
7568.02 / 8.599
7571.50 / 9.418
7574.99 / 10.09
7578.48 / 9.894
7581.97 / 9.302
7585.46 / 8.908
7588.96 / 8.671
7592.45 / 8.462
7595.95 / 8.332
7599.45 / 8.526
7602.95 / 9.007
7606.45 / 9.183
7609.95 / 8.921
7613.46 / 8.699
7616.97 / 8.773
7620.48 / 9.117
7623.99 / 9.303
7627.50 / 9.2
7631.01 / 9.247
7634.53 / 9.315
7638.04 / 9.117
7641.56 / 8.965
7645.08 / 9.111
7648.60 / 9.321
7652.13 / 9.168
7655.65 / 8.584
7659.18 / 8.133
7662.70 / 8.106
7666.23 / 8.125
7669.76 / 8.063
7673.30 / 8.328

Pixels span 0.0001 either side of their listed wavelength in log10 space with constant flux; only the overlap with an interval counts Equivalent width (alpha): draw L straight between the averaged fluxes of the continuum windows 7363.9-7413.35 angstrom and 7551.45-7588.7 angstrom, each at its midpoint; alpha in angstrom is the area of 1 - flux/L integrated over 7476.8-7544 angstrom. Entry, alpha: 1.1 angstrom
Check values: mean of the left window 9.2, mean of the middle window 8.99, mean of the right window 9.12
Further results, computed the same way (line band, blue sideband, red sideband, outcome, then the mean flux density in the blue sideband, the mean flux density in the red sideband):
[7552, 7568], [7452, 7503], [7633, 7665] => 0.3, 9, 8.86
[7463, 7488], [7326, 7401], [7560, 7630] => 0.3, 9.29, 8.96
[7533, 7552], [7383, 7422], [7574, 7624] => -0.9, 9.02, 8.98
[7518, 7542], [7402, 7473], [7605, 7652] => 0.9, 9.12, 9.1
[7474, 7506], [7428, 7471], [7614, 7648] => 0.6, 9.21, 9.12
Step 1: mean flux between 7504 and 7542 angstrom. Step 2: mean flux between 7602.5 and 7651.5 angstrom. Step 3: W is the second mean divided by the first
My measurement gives 1.02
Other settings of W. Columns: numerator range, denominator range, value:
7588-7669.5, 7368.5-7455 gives 0.96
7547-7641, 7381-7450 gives 0.99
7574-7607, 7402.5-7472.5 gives 0.99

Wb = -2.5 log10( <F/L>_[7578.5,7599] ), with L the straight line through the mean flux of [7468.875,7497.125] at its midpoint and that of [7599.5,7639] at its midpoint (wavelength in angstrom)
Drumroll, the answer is 0.026 mag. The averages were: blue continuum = 8.94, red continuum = 9.06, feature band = 8.82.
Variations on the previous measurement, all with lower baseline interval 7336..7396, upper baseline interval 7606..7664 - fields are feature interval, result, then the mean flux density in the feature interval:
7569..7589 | -0.046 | 9.41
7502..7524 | -0.006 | 9.14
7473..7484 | 0.009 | 9.05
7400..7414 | 0.035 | 8.91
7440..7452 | -0.020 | 9.33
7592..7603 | 0.058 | 8.53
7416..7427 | 0.017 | 9.05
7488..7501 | 0.019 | 8.95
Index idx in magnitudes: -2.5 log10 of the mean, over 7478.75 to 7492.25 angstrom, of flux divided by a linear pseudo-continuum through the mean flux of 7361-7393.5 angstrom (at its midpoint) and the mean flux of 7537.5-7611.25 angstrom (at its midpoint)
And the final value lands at 0.04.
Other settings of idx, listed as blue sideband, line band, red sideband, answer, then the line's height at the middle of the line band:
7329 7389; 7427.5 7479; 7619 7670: 0.00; 9.19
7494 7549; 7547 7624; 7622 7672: 0.00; 8.97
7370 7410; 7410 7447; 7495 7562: 0.00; 9.21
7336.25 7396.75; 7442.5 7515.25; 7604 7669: 0.00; 9.1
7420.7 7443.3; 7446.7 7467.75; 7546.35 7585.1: 0.03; 9.31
